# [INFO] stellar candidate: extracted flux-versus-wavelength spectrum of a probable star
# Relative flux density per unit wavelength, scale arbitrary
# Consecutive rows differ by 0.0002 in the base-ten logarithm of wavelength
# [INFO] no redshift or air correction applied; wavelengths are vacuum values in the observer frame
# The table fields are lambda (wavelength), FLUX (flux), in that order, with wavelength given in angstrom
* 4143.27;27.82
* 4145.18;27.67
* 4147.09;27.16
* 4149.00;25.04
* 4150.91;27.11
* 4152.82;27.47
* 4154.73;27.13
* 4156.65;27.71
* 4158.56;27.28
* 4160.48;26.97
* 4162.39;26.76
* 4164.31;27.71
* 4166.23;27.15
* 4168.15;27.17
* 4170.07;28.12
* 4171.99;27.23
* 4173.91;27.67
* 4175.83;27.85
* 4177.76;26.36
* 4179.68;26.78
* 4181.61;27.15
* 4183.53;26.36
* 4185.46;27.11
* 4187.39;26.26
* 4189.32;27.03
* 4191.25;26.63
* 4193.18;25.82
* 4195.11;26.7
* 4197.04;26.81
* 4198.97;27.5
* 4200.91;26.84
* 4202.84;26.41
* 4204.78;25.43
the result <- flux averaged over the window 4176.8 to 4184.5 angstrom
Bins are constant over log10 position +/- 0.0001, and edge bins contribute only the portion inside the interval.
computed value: 26.7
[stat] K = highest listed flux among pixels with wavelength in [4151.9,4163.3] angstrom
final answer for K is 27.71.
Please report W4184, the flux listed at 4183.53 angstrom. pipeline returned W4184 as 26.36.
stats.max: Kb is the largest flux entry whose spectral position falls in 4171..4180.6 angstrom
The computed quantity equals 27.85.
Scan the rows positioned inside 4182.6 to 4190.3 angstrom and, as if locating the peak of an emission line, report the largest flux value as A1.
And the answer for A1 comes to 27.11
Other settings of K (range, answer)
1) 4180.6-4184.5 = 27.15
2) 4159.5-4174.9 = 28.12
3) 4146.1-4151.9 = 27.16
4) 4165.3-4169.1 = 27.17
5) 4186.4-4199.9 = 27.5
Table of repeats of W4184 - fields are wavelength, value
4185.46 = 27.11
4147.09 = 27.16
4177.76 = 26.36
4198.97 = 27.5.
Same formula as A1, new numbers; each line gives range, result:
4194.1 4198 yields 26.81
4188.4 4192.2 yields 27.03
